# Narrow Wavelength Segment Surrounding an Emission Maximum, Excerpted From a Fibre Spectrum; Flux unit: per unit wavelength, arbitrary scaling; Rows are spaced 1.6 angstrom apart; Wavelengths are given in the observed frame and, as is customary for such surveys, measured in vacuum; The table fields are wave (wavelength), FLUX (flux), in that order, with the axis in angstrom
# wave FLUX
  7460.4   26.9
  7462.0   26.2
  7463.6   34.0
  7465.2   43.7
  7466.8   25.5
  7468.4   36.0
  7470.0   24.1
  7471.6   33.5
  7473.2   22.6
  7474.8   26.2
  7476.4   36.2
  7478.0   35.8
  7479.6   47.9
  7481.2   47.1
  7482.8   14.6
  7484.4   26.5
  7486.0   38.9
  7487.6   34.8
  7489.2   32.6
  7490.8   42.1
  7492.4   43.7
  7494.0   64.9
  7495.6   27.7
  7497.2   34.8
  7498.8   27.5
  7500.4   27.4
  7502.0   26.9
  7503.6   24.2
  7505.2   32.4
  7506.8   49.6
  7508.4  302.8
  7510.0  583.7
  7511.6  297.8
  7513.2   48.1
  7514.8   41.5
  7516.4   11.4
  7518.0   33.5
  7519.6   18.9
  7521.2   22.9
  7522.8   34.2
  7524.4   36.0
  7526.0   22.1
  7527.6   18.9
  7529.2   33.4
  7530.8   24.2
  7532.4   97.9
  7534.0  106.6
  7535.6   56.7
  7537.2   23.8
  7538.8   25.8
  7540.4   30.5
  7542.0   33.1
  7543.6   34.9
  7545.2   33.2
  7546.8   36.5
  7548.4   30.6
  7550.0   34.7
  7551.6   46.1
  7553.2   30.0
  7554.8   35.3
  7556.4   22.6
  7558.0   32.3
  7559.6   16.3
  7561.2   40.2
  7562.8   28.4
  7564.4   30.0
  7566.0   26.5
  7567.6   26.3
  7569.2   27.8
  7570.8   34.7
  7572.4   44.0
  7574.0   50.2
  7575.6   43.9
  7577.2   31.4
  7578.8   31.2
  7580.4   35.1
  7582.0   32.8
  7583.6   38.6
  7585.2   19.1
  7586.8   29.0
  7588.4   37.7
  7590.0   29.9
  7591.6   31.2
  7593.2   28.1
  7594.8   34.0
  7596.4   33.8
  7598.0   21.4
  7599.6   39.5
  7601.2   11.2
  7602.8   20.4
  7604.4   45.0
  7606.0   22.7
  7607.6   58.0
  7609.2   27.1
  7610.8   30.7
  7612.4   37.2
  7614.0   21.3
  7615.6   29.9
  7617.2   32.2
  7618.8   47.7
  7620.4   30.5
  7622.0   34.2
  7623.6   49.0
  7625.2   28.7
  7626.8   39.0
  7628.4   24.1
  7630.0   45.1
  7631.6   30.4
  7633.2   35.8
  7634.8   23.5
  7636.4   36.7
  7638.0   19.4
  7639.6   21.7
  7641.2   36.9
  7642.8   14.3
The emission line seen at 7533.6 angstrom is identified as [N II] 6583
